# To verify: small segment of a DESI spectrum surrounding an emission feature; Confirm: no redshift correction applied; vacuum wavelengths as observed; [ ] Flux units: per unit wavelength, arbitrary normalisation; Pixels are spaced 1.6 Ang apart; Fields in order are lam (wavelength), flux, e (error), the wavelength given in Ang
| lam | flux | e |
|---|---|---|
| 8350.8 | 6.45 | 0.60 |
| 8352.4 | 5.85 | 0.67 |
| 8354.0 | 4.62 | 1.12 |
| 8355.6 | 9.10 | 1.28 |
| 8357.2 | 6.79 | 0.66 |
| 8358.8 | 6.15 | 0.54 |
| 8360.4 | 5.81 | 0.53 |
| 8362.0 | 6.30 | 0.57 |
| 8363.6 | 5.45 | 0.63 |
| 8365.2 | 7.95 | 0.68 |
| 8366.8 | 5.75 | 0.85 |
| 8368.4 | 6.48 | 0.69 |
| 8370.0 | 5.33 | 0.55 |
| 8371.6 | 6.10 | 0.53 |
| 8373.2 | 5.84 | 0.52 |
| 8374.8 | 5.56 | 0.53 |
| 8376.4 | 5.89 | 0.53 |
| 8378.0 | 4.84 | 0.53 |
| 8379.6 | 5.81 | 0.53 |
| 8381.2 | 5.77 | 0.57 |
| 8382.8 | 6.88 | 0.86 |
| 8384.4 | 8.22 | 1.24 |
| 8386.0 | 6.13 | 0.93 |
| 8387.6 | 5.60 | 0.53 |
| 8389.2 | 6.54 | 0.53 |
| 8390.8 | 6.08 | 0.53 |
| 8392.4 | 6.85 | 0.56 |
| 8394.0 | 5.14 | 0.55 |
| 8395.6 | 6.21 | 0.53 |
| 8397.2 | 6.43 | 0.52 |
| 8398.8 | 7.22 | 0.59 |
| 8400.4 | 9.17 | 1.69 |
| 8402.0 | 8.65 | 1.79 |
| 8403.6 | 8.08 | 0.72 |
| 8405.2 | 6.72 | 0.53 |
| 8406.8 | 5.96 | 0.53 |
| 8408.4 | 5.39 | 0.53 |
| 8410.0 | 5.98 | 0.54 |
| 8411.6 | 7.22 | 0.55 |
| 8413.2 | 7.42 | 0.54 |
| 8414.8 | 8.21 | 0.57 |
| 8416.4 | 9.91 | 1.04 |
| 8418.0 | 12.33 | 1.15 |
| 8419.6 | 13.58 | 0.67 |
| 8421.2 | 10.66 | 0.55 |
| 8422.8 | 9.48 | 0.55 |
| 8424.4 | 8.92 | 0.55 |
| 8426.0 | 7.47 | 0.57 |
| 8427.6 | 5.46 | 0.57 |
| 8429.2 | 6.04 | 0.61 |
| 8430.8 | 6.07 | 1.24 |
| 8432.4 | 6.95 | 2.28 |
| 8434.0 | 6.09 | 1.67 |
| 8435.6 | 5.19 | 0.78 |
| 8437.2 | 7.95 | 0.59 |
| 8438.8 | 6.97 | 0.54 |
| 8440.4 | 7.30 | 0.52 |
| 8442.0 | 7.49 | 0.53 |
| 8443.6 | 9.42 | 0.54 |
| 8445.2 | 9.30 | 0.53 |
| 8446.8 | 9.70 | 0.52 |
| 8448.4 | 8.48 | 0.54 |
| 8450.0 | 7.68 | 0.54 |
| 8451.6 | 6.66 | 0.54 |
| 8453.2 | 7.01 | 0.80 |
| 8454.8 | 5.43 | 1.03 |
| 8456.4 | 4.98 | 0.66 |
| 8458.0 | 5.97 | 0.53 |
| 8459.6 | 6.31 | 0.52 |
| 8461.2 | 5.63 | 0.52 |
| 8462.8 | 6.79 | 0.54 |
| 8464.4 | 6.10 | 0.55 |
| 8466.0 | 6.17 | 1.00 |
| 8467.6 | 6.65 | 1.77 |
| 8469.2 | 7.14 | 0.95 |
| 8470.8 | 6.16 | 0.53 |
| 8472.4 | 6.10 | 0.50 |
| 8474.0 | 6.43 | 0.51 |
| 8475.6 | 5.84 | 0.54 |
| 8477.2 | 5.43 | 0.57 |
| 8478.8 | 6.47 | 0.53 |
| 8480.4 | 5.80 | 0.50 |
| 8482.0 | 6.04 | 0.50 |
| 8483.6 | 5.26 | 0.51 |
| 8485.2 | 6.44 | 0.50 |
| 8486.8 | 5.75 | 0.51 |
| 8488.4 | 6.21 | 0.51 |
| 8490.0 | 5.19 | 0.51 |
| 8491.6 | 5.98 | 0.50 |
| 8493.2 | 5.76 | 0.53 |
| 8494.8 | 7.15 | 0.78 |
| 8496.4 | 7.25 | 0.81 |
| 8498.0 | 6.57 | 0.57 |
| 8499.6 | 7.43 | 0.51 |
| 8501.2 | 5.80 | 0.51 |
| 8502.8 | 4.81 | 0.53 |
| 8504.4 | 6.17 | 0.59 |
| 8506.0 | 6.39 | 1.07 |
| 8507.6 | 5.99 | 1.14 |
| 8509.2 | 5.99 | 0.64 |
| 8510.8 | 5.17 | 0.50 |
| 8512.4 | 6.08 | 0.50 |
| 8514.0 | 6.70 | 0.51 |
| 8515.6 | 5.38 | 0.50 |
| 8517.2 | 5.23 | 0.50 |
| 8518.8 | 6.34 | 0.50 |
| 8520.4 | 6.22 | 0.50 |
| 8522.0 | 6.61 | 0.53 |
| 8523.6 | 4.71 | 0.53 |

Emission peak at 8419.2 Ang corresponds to Halpha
